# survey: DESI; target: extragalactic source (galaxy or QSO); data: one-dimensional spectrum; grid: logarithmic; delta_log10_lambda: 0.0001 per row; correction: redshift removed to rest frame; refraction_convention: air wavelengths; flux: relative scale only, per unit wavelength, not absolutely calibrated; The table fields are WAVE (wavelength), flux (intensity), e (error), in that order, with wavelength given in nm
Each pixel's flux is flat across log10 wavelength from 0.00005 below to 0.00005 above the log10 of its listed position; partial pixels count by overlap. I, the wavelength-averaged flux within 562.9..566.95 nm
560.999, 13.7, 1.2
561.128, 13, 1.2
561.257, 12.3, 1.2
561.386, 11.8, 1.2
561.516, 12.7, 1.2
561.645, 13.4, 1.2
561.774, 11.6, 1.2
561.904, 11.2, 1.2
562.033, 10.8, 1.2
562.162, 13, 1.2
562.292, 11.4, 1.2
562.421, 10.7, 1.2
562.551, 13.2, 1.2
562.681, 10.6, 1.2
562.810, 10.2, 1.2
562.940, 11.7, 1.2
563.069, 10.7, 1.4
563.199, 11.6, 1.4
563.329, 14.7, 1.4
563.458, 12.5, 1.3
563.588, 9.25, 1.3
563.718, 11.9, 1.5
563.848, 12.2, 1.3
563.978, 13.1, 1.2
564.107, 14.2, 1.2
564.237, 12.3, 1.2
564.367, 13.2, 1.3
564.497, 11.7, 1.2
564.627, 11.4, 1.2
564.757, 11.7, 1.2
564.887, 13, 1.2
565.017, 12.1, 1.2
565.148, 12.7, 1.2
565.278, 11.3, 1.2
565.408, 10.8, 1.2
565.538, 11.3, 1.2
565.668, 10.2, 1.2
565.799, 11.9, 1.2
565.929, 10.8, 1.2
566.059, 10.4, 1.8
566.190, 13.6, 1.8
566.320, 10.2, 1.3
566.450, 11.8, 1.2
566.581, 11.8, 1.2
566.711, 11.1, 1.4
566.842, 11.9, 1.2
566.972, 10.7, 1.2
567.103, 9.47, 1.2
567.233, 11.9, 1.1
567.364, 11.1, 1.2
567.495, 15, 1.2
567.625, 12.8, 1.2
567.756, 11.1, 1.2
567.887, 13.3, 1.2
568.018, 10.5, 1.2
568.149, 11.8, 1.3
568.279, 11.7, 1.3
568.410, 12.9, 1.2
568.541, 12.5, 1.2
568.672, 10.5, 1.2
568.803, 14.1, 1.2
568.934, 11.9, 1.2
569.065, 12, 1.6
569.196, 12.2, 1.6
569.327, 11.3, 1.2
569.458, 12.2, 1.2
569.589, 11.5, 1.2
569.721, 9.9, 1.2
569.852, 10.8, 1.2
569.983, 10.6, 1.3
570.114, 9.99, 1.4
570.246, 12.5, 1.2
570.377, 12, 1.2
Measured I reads 11.8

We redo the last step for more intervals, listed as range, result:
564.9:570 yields 11.7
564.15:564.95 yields 12.3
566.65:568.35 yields 11.7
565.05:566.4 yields 11.3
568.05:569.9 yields 11.8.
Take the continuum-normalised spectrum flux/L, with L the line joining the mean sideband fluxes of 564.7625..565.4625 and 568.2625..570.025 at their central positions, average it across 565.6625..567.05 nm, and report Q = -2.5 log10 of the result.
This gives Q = 0.05 mag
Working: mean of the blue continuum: 12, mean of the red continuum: 11.7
